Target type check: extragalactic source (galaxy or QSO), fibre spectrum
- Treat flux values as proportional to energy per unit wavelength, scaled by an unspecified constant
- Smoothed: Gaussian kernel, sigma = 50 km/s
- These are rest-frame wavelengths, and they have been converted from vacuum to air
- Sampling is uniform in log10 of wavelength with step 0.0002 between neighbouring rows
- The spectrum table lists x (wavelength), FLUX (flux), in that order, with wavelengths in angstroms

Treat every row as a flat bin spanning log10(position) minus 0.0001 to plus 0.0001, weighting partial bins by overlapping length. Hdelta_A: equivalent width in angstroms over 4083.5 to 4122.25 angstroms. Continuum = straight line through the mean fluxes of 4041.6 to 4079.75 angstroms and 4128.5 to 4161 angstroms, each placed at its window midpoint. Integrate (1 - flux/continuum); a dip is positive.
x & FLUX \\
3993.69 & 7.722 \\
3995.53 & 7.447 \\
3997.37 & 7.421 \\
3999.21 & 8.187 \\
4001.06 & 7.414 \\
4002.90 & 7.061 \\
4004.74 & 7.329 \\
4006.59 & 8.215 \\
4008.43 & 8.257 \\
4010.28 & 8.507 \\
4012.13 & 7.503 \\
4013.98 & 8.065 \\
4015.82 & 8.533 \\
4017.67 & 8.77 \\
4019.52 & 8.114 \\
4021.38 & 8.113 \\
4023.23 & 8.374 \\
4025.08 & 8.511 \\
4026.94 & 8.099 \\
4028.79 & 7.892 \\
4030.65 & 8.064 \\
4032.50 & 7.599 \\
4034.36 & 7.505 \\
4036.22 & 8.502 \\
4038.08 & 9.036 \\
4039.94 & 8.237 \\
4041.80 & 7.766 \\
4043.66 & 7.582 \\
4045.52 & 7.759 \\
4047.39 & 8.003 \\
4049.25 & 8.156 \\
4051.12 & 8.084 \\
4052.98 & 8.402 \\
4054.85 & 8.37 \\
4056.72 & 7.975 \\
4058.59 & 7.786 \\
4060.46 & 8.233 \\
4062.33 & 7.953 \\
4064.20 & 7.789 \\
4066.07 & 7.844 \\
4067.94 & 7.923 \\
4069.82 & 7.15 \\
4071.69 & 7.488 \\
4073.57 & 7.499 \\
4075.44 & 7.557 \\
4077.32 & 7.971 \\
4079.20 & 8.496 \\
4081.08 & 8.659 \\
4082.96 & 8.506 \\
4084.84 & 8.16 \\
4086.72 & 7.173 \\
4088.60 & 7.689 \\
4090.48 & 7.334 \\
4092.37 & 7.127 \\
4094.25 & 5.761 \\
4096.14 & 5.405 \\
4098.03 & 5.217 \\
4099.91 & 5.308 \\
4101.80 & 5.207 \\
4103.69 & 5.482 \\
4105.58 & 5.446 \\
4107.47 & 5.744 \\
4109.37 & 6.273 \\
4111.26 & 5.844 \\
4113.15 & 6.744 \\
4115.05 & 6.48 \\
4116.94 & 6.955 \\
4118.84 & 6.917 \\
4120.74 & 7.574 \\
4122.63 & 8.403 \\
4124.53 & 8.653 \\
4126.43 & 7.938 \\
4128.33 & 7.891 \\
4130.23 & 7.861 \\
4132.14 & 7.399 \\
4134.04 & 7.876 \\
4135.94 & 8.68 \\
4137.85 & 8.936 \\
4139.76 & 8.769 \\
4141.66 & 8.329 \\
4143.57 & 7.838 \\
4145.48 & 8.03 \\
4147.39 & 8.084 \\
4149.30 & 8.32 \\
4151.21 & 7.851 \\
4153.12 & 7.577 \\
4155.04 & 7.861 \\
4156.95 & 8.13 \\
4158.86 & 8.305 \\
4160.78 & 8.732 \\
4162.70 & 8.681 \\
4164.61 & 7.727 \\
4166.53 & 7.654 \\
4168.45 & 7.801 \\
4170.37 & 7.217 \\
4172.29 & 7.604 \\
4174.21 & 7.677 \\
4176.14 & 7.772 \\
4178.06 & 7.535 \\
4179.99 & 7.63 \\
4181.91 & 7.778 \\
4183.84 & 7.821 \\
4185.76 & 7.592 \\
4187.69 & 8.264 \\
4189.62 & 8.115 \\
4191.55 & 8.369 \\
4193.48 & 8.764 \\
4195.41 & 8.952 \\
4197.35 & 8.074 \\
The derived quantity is 7.6 angstroms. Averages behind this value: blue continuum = 7.89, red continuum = 8.13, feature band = 6.44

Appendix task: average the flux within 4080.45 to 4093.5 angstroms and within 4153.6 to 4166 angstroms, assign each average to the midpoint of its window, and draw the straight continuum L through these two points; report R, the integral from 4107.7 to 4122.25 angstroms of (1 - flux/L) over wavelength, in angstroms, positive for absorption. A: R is 2.2 angstroms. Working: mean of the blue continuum 7.76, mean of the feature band 6.71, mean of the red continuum 8.19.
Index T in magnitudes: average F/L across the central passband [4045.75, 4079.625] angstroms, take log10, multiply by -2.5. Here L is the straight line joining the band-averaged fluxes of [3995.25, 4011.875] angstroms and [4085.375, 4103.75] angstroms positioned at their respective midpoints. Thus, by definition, -0.17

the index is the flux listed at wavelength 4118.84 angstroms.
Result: 6.917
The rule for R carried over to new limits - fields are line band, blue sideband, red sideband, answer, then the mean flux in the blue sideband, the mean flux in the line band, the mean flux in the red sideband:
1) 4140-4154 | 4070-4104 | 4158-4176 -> -0.6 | 7.03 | 8.05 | 7.92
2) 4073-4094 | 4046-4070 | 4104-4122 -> -1.4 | 7.99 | 7.77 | 6.44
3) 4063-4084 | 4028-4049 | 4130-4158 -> 0.4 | 8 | 7.9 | 8.11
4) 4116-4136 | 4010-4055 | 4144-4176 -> 0.5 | 8.13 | 7.8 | 7.95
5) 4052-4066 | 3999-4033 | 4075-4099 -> -0.9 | 8.03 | 8.06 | 7.3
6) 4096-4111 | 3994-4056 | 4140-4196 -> 4.6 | 8.02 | 5.53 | 8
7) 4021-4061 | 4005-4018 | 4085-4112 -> -3.2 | 8.19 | 8.09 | 6.13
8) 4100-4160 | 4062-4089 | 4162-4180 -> 2.6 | 7.86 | 7.44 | 7.72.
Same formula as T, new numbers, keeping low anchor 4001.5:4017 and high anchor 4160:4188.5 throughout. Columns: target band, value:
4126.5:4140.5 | -0.044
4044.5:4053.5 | -0.021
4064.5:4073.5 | 0.041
